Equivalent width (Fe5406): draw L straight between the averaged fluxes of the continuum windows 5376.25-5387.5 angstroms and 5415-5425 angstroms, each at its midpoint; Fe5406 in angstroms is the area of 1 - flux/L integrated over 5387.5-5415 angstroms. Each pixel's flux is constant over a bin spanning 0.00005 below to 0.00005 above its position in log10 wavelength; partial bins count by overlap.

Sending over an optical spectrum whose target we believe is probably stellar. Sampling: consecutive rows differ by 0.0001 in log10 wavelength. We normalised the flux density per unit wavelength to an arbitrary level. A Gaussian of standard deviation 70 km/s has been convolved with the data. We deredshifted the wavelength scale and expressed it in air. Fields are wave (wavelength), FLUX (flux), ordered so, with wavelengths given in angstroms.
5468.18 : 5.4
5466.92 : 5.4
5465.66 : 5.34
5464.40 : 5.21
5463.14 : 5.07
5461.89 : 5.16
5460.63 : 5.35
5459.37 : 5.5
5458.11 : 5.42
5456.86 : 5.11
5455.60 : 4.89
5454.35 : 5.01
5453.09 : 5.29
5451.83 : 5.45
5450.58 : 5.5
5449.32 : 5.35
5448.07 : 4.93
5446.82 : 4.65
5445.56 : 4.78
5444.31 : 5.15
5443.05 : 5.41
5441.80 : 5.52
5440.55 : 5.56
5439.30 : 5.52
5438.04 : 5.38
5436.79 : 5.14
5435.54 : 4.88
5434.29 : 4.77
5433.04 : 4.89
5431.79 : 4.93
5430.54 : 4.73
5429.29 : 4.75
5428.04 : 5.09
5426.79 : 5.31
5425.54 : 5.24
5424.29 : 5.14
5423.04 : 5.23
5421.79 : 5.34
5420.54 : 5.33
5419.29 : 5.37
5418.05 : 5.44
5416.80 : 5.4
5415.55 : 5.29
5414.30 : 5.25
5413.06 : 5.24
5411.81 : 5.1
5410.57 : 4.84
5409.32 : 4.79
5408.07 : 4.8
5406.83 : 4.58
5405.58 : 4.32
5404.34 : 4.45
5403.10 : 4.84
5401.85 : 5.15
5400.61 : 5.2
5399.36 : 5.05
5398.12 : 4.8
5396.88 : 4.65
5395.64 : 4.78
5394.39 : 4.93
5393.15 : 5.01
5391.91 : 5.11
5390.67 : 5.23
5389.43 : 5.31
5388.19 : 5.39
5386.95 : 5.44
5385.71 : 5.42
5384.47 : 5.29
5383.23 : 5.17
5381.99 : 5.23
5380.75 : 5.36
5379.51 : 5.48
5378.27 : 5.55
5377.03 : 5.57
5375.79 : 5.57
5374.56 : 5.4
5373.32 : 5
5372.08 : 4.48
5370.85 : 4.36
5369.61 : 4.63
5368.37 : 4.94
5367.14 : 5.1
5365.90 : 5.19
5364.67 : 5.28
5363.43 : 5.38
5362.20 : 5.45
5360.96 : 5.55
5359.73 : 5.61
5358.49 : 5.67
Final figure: 2.1 angstroms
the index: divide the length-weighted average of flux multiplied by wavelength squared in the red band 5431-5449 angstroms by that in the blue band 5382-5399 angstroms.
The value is 1.02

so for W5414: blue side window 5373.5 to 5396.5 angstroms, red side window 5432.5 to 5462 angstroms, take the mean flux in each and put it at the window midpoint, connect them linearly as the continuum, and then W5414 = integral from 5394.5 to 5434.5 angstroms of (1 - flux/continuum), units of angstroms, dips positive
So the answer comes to 1.8 angstroms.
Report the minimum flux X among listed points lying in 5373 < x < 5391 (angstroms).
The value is 5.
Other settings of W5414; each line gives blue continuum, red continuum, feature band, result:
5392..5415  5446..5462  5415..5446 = -0.8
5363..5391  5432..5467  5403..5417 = 0.8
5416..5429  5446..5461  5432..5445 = 0.1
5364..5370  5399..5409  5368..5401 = -1.4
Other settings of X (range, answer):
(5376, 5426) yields 4.32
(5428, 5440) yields 4.73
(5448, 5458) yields 4.89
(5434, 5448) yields 4.65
